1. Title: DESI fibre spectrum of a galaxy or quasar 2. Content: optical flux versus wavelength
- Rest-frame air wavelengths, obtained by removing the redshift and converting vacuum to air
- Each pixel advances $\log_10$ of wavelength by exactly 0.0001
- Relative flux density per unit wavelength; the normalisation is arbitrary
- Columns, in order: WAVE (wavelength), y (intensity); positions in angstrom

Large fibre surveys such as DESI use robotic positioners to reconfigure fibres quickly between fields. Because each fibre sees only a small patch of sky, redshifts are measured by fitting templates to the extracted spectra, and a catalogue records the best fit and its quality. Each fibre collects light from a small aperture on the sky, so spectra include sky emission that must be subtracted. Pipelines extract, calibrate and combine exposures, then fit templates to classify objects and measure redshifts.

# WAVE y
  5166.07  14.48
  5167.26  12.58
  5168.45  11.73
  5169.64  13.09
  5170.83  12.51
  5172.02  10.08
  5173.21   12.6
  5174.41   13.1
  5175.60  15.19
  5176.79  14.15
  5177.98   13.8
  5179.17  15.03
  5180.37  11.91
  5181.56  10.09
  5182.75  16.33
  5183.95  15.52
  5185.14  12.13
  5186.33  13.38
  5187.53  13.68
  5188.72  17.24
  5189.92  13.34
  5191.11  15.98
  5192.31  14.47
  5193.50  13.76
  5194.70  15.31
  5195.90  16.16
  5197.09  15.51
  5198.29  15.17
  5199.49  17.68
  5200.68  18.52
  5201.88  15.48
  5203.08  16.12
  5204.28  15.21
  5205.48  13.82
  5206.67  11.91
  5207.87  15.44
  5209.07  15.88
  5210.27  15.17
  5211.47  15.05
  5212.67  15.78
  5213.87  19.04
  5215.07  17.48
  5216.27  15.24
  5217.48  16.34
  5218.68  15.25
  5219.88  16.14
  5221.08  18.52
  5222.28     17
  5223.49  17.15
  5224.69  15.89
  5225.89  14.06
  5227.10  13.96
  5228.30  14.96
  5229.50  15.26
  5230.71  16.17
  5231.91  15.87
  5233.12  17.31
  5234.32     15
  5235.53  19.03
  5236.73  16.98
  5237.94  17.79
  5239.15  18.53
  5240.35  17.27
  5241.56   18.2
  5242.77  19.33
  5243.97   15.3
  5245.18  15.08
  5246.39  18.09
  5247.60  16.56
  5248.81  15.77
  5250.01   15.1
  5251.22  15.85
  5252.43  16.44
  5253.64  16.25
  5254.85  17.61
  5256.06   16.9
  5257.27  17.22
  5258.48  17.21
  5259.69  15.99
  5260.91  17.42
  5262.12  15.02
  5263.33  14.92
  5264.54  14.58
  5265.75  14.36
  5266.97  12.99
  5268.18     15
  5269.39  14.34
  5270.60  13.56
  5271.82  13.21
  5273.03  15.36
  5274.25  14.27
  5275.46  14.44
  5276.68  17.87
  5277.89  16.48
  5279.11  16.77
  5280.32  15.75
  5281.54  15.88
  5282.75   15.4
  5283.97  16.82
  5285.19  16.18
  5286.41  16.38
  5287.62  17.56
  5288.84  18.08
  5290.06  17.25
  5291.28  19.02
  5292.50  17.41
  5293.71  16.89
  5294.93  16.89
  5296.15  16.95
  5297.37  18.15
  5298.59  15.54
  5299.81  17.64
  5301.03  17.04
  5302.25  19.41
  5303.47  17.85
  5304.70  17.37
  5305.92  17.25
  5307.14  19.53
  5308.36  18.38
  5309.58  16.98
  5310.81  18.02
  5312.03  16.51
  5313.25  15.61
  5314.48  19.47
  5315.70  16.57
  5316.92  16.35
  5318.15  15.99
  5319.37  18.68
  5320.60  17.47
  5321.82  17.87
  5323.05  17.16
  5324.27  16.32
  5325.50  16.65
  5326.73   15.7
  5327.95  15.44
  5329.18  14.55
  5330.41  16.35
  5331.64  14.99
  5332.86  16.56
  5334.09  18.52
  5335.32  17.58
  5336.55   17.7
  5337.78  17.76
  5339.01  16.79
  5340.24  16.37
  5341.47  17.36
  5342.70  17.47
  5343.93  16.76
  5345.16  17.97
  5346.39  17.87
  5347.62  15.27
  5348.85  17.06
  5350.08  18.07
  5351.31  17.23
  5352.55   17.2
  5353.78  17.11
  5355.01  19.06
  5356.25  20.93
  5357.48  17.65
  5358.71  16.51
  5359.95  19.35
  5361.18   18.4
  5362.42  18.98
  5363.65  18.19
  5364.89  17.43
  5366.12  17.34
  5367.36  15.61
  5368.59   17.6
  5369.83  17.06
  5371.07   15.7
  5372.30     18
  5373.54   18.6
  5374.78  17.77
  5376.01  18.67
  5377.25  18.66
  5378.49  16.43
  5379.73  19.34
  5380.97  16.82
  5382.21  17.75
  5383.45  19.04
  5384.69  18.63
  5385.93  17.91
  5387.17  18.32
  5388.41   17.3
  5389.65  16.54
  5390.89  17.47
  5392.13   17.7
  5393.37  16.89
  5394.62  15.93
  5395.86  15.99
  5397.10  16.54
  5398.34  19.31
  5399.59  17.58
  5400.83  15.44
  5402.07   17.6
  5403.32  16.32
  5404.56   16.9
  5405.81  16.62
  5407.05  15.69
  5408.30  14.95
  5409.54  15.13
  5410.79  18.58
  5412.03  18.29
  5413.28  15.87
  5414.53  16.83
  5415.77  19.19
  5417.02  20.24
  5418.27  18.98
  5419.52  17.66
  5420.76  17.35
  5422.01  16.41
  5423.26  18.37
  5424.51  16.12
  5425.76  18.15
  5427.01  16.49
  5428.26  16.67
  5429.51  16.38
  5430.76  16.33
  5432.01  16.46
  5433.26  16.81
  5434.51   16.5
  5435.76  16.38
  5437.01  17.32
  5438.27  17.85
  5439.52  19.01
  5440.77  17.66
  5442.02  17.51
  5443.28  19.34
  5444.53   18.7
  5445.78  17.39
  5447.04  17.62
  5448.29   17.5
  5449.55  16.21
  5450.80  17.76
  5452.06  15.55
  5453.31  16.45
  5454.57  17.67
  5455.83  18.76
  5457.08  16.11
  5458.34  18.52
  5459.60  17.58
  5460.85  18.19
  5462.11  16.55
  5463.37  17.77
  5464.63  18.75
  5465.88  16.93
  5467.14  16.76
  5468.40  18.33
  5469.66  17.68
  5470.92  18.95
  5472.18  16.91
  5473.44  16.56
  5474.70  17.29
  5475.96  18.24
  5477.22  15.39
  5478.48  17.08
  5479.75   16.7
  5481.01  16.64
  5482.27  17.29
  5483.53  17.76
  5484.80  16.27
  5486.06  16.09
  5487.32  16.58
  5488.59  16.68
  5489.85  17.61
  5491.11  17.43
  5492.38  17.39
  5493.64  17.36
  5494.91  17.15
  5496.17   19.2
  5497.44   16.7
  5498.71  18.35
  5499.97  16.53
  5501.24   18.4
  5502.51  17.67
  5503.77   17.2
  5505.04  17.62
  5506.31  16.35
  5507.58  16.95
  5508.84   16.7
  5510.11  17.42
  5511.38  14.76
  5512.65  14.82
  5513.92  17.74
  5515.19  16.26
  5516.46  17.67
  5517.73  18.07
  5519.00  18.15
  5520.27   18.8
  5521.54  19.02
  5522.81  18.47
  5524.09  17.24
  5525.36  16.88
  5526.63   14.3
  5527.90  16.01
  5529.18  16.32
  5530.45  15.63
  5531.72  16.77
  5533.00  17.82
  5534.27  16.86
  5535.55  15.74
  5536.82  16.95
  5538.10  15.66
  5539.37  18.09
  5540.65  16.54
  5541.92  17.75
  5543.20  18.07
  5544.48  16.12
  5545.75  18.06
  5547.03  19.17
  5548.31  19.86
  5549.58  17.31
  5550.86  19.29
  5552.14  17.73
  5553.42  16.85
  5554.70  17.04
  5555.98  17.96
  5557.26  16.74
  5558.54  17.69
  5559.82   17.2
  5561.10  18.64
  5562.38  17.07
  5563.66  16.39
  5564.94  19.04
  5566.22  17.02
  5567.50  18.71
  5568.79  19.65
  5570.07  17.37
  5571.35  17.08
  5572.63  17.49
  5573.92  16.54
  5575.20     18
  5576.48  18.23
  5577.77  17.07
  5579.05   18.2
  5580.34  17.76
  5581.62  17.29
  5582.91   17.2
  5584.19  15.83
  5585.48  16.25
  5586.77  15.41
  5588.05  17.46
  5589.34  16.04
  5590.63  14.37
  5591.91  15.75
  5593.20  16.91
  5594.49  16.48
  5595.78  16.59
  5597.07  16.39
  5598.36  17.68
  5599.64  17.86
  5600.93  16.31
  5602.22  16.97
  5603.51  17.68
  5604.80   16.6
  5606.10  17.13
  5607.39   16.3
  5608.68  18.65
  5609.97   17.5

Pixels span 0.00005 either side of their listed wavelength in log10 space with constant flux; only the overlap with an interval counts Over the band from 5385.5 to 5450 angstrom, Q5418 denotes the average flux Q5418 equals 17.2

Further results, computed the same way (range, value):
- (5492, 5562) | 17.3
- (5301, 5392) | 17.5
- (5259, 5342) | 16.6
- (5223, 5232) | 15.4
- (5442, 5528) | 17.3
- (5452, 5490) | 17.2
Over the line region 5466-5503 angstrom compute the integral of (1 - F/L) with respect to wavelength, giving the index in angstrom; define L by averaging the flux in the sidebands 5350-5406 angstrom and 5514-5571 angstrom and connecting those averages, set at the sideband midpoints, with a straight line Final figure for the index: 0.5 angstrom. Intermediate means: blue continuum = 17.6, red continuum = 17.5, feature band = 17.3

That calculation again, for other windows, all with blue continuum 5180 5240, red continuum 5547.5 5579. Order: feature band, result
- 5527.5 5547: 0.8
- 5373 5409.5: -1.3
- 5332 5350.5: -0.9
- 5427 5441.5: 0.0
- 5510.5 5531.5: 0.7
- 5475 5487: 0.3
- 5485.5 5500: 0.0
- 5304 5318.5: -1.0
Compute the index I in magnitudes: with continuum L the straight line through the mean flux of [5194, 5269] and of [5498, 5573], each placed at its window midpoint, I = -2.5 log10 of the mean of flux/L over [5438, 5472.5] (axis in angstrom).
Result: -0.04 mag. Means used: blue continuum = 16.1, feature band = 17.6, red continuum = 17.3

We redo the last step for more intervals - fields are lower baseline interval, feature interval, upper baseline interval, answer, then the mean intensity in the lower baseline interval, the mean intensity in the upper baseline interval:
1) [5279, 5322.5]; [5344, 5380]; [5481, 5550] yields -0.03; 17.3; 17.2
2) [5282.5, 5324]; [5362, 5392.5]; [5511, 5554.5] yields -0.03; 17.4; 17.2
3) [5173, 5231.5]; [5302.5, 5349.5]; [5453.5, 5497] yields -0.06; 15.2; 17.3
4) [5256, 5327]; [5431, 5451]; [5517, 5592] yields -0.03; 16.6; 17.3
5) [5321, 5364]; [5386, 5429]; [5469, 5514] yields 0.00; 17.3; 17.1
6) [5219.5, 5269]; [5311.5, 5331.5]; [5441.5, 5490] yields 0.00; 16.3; 17.3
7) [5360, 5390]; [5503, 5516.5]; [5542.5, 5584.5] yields 0.07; 17.8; 17.7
